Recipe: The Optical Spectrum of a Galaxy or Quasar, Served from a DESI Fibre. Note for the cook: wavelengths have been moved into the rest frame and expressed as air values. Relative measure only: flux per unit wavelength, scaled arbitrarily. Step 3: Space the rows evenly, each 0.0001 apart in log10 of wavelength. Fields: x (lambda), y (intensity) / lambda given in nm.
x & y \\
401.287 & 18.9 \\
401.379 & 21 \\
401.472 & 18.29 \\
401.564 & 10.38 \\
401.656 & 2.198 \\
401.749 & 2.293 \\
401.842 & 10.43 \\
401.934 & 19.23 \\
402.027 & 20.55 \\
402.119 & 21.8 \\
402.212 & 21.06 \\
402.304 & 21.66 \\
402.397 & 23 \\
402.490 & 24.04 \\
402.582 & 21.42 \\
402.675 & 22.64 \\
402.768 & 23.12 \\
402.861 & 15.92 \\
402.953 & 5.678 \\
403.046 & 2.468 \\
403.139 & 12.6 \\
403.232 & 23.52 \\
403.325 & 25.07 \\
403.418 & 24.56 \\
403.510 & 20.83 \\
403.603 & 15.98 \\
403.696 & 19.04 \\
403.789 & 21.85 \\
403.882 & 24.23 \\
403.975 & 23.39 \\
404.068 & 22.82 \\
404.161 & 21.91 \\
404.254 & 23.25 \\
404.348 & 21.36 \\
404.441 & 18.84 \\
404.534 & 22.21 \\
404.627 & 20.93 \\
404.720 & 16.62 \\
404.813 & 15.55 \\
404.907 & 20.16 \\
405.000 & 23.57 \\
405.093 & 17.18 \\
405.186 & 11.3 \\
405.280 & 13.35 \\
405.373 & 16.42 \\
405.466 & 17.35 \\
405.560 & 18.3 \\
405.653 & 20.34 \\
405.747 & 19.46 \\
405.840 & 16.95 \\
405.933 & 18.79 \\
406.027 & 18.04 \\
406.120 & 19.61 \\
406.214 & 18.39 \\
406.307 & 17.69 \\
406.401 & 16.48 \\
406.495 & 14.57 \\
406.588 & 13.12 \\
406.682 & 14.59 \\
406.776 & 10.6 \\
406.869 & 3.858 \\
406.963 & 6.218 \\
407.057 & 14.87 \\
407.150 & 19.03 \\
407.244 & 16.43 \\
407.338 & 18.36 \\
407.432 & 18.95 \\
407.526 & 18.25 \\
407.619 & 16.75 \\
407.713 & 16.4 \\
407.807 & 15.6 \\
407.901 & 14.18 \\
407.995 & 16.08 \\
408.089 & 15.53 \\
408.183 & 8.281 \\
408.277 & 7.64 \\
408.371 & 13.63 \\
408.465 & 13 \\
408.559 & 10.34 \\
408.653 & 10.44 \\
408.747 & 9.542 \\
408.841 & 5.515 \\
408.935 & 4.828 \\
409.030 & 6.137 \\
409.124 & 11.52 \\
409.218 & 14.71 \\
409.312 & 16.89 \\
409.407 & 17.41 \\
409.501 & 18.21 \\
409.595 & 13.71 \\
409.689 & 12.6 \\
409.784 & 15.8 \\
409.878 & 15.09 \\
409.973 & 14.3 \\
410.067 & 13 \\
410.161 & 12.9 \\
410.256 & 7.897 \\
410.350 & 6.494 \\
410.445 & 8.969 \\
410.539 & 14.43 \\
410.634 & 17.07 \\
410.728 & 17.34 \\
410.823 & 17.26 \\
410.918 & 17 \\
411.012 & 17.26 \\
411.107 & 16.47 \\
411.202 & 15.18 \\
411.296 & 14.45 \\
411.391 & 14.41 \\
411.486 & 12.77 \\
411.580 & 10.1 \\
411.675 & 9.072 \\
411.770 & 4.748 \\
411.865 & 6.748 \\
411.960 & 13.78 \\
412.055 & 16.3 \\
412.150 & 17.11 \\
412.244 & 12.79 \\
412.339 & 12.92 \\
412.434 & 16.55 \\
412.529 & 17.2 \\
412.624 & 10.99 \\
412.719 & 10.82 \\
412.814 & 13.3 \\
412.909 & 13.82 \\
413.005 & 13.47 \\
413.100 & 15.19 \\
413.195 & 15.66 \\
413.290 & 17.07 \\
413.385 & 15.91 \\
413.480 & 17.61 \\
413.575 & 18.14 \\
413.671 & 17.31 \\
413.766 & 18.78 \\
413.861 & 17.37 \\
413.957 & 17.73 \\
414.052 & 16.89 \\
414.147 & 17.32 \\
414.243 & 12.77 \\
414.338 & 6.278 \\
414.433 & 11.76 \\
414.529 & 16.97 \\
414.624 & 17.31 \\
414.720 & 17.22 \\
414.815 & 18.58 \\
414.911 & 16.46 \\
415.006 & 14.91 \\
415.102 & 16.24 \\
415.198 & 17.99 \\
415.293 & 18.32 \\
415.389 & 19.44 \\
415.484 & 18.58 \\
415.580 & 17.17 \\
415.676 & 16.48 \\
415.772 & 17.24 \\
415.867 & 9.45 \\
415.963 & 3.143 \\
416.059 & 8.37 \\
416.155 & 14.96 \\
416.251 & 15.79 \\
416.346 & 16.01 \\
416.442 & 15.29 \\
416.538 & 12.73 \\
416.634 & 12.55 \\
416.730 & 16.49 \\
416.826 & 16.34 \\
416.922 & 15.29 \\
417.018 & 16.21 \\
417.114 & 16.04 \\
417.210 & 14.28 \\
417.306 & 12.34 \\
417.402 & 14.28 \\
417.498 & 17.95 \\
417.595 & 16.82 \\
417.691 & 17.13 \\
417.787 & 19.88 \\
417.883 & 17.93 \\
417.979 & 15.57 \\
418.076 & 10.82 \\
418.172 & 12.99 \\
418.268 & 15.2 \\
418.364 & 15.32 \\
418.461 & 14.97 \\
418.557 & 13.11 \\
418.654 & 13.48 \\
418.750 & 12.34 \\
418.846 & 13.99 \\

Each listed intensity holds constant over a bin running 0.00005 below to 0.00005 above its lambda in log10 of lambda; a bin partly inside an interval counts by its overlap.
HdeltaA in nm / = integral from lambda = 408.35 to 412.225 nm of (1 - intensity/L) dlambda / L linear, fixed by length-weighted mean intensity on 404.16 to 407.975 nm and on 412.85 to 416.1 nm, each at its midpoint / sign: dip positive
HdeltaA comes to 0.81 nm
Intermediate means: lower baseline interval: 16.9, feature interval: 12.8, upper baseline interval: 15.5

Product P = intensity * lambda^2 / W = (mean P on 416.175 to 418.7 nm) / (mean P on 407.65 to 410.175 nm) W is 1.2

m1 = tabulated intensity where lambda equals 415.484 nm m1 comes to 18.58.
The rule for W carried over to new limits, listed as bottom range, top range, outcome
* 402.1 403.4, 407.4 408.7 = 0.75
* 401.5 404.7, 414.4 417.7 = 0.88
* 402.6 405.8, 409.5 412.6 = 0.74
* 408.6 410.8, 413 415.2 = 1.32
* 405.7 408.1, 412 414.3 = 1.02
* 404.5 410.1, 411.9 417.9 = 1.07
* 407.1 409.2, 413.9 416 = 1.22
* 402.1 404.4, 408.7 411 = 0.66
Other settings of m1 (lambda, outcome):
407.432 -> 18.95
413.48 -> 17.61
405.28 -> 13.35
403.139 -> 12.6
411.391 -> 14.41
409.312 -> 16.89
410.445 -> 8.969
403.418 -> 24.56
